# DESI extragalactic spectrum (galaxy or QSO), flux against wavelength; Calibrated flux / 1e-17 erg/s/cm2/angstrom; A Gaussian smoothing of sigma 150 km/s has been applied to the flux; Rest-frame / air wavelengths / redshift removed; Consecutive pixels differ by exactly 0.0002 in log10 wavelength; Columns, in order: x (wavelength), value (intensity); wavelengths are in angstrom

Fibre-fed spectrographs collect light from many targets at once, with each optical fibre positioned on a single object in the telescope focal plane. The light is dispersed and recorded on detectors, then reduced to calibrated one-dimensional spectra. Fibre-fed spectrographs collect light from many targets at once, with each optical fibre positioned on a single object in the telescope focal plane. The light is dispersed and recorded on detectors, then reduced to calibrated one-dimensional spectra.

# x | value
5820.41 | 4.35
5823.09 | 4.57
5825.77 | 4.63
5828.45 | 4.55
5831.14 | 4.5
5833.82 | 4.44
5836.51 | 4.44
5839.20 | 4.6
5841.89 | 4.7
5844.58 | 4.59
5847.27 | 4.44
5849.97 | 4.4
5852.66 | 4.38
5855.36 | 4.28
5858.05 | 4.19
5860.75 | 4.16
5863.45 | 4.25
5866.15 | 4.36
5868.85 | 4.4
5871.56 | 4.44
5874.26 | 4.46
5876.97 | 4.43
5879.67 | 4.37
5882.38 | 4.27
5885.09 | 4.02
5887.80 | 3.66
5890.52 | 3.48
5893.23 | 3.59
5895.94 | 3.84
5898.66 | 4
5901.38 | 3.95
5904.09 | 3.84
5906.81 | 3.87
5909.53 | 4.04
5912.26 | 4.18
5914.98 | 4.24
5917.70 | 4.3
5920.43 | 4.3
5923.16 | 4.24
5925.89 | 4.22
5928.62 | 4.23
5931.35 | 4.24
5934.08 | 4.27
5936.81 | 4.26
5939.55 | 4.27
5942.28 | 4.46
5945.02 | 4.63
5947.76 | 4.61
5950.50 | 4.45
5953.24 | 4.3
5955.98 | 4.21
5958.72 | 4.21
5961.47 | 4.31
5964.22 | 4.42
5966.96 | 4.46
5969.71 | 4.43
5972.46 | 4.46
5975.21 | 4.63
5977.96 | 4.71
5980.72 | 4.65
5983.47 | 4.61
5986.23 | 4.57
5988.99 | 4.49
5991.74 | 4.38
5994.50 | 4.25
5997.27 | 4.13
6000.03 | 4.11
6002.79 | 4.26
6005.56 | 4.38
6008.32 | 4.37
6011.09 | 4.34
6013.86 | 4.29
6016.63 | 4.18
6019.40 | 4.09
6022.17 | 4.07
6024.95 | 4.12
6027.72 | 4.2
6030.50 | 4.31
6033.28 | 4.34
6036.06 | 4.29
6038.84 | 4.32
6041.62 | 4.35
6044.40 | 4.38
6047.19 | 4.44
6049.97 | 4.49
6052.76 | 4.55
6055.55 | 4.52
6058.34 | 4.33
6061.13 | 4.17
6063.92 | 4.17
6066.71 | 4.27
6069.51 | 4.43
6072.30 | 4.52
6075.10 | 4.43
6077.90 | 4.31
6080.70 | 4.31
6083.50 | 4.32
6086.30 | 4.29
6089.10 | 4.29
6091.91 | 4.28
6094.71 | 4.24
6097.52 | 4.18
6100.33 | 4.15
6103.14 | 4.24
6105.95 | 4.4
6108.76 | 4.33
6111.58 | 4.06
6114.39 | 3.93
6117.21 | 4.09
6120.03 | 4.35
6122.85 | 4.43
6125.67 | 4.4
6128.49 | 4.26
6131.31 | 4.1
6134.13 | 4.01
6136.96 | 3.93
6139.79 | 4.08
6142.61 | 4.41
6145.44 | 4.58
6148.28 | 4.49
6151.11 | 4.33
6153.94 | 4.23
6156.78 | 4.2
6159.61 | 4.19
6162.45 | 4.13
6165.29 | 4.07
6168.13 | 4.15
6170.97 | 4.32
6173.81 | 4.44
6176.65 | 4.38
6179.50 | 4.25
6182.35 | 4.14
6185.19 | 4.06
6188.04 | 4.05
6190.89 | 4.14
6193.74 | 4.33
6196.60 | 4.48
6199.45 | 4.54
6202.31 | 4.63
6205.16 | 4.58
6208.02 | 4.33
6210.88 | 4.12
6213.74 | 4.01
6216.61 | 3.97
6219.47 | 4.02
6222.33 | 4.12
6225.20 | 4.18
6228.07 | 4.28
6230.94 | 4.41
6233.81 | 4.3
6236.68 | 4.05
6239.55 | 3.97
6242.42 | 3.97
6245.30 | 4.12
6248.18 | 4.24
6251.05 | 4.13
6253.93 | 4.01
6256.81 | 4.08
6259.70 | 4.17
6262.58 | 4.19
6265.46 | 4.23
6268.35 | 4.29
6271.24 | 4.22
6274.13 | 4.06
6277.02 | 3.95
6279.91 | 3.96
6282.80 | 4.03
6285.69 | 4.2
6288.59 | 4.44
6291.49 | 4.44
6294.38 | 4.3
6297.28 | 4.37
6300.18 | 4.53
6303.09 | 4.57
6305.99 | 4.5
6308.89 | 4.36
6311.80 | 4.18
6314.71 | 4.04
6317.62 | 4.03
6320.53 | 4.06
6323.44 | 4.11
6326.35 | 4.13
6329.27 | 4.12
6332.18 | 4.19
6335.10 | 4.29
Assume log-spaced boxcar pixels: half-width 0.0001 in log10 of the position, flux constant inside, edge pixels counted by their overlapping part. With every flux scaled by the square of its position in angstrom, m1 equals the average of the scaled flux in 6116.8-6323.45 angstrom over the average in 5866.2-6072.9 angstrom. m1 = 1.07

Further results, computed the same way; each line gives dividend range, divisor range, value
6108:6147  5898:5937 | 1.09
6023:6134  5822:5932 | 1.08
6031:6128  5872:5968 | 1.08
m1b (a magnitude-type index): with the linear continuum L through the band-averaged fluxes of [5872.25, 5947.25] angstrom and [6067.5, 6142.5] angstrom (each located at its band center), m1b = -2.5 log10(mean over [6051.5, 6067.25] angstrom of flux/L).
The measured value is -0.03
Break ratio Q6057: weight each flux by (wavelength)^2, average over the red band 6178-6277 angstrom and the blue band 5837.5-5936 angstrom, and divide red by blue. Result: 1.1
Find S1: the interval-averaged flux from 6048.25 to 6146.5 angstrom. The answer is 4.28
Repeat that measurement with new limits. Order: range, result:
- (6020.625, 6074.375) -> 4.33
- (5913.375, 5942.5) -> 4.27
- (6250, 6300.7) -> 4.19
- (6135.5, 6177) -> 4.26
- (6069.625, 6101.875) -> 4.31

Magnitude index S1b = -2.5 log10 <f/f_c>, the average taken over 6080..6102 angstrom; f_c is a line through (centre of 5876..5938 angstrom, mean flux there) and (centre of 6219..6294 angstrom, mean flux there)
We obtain -0.03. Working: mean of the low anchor 4.08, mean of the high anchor 4.16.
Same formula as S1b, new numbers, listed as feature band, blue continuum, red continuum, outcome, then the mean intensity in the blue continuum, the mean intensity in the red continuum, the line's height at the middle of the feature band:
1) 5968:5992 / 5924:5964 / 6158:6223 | -0.057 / 4.33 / 4.24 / 4.32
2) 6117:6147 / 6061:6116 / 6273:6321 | 0.004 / 4.27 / 4.24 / 4.26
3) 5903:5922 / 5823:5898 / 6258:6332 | 0.044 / 4.29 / 4.22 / 4.28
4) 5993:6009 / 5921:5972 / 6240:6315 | 0.020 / 4.35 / 4.21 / 4.33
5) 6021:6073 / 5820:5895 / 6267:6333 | -0.013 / 4.32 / 4.22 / 4.28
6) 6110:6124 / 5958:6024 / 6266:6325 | 0.037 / 4.37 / 4.23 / 4.31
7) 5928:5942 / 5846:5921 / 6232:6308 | -0.031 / 4.15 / 4.21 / 4.15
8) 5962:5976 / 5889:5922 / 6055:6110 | -0.095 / 3.97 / 4.31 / 4.09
